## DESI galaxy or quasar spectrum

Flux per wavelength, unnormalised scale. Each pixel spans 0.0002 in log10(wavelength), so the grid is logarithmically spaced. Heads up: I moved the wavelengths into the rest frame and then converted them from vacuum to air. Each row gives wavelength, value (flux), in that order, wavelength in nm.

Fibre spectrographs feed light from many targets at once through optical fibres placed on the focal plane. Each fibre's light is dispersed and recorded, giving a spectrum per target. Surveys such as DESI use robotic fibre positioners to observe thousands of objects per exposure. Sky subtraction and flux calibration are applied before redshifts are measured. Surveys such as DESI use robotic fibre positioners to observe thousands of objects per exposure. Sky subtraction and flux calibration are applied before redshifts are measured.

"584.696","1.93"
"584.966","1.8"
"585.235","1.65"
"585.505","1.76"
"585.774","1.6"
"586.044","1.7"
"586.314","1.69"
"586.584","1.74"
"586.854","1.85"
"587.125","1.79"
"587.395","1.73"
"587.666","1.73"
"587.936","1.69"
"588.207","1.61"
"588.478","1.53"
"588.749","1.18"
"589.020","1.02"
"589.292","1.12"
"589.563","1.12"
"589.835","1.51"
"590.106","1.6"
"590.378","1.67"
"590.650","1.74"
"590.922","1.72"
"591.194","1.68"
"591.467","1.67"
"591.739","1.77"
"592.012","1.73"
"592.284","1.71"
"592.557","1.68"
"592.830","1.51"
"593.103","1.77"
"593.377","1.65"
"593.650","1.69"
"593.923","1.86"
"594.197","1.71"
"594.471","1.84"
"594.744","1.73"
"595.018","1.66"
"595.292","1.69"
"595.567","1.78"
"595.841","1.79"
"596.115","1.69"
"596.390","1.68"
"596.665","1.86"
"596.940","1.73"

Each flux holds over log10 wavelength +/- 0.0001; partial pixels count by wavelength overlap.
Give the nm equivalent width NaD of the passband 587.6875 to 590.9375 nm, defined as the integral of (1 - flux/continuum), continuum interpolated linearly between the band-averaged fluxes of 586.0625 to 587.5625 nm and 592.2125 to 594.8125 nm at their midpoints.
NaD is 0.52 nm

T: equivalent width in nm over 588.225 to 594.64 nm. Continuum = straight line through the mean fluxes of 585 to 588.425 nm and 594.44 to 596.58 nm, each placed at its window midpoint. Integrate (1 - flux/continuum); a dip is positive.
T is 0.50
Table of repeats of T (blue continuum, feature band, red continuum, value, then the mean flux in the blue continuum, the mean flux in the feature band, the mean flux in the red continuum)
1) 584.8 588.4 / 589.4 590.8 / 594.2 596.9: 0.17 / 1.72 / 1.52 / 1.74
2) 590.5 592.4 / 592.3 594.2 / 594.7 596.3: 0.03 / 1.72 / 1.7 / 1.72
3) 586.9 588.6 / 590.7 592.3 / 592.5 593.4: -0.05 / 1.69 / 1.72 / 1.65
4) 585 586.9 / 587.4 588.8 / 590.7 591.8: 0.10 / 1.71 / 1.59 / 1.71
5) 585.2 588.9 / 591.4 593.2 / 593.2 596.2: 0.02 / 1.66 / 1.69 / 1.74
